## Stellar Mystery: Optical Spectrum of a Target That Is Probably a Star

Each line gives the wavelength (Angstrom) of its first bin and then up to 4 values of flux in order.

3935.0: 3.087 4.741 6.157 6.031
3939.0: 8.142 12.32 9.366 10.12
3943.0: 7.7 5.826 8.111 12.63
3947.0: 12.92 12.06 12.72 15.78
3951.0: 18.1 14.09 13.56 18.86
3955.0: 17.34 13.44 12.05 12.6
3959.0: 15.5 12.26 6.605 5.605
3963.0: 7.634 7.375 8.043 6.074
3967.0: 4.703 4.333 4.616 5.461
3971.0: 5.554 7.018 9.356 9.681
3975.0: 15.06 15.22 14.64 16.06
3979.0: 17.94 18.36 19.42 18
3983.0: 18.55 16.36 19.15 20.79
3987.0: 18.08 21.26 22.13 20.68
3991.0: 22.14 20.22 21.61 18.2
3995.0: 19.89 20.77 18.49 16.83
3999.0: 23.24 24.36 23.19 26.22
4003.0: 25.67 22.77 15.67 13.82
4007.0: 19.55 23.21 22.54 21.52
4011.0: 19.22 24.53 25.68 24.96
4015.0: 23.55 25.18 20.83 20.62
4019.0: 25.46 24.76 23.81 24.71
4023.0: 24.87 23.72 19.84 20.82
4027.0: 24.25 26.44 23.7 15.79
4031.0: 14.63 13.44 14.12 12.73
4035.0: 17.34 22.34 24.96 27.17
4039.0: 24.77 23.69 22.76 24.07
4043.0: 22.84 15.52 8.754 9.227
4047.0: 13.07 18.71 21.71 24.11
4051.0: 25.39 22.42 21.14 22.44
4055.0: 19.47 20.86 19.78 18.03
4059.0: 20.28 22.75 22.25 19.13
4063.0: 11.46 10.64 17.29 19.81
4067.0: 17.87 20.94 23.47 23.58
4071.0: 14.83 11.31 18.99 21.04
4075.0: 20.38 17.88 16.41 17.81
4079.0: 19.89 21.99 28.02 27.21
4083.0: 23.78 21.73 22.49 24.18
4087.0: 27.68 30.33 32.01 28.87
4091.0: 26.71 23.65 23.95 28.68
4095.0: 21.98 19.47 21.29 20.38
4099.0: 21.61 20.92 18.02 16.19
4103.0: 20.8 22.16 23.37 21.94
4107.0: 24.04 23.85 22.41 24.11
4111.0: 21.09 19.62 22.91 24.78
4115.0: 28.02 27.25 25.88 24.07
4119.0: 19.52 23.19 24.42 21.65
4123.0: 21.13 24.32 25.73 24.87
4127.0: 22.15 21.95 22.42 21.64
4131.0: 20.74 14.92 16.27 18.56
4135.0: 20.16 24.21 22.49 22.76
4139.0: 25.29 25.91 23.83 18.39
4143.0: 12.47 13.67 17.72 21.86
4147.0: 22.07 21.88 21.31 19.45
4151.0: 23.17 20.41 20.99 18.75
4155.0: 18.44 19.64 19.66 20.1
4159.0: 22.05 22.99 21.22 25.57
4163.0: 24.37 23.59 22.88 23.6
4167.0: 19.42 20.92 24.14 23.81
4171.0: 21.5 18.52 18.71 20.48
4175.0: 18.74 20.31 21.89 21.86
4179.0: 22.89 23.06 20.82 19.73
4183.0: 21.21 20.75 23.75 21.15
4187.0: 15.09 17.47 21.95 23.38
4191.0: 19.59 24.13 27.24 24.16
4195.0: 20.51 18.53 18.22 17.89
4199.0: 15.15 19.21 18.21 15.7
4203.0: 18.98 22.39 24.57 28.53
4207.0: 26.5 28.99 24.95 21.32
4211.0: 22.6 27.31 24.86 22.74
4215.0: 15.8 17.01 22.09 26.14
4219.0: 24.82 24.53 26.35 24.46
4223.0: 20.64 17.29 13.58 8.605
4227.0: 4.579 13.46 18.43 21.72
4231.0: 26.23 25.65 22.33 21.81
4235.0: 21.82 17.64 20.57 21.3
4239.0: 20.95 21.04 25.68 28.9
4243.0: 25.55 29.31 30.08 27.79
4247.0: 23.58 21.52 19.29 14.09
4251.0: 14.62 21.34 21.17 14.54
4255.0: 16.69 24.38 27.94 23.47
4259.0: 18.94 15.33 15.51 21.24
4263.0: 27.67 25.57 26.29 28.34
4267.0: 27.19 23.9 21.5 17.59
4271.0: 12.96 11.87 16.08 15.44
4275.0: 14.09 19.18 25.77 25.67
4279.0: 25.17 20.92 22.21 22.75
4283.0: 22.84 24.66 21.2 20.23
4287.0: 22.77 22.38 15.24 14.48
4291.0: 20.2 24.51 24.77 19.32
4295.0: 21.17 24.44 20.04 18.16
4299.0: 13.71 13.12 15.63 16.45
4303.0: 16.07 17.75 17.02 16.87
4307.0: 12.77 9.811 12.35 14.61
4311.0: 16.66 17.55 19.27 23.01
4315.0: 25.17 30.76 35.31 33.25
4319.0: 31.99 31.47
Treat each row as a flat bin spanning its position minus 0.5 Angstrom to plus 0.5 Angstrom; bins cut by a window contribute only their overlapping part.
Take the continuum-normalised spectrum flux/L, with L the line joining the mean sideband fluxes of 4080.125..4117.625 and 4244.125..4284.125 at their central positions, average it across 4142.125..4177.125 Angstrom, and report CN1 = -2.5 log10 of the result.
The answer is 0.107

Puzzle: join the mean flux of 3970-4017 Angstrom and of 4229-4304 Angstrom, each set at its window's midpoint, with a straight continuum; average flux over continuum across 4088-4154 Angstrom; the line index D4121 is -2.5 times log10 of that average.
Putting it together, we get -0.11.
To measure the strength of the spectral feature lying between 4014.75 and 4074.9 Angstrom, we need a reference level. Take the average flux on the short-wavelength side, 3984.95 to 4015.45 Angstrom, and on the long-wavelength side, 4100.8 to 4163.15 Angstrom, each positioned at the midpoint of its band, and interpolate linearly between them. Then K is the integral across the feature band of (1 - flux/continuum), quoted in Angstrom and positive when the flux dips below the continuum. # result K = 3.6 Angstrom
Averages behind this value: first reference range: 21.3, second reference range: 21.7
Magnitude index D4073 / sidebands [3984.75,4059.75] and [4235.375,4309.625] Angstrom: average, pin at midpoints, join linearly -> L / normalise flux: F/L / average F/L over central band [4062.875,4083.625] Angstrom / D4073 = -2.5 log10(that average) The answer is 0.08 mag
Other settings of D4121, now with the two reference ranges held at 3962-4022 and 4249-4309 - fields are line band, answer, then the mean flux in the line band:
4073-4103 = -0.23 mag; 22.8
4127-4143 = -0.13 mag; 21.1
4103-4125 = -0.25 mag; 23.3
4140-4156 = -0.06 mag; 19.8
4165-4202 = -0.09 mag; 20.7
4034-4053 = -0.12 mag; 20.3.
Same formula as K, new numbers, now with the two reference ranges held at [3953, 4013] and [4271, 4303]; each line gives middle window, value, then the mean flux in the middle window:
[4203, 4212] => -2.9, 24.8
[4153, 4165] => -2.2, 21.5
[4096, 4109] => -2.7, 21.2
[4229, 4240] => -1.6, 21.8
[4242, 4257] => -2.3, 22.2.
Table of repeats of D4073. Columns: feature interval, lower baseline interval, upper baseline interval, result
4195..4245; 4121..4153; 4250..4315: -0.06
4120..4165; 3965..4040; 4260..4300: -0.08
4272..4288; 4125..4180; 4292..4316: -0.14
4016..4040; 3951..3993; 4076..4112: -0.20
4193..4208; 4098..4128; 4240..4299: 0.04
